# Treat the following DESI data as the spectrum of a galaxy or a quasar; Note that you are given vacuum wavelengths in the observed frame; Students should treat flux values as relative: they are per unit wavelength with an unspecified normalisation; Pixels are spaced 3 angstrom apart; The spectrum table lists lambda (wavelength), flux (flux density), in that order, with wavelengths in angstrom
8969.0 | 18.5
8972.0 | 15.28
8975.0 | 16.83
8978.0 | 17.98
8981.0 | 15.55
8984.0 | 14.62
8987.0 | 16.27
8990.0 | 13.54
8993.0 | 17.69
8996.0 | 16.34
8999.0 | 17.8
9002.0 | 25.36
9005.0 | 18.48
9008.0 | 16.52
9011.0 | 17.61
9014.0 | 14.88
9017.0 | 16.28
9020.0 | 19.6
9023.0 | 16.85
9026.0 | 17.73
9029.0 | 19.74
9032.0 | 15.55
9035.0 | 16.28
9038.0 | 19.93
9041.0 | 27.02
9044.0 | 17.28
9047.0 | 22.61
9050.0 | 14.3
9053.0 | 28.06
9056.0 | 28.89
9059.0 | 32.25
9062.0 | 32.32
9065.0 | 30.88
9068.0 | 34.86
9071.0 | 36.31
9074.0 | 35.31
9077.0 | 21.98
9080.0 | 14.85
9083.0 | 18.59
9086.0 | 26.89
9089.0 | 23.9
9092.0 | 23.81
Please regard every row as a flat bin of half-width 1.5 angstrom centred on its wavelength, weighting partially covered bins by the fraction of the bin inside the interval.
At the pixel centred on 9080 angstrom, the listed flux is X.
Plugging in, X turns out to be 14.85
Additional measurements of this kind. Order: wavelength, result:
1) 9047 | 22.61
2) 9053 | 28.06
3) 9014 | 14.88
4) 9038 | 19.93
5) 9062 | 32.32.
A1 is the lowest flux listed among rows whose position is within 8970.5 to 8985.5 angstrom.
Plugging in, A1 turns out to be 14.62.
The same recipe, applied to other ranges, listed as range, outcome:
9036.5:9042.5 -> 19.93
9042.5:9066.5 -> 14.3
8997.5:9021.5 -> 14.88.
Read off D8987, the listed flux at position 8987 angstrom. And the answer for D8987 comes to 16.27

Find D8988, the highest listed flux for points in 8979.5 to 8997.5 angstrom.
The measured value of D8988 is 17.69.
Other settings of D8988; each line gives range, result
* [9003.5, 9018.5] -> 18.48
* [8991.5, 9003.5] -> 25.36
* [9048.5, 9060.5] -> 32.25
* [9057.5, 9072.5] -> 36.31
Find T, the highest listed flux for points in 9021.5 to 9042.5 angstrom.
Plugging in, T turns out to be 27.02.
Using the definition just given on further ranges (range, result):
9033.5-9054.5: 28.06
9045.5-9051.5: 22.61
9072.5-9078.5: 35.31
